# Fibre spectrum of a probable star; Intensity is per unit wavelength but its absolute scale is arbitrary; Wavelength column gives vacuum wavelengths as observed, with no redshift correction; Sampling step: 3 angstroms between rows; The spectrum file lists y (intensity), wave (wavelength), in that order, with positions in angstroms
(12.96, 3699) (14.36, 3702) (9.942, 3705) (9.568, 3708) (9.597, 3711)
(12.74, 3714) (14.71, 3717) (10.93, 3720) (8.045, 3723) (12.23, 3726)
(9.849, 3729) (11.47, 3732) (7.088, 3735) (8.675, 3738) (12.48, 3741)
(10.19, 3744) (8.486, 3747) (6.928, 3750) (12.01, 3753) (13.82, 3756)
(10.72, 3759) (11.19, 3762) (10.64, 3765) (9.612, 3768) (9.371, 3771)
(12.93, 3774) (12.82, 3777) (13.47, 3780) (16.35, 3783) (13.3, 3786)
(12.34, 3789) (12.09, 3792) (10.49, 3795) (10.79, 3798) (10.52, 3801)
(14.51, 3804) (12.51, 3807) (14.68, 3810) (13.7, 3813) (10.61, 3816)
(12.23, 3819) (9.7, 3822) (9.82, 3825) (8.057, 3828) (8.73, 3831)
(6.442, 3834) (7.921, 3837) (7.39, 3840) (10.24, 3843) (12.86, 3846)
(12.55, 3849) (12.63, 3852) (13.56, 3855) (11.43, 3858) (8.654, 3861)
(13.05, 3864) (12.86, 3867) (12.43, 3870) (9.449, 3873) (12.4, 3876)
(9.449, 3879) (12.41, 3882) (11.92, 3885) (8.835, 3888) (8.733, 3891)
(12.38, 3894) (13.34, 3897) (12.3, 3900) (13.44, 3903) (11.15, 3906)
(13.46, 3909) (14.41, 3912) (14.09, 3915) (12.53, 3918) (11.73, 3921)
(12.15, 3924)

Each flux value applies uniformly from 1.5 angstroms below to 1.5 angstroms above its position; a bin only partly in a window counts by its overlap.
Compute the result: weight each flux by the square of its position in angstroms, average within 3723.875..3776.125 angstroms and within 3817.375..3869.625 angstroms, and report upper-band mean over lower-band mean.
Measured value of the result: 1.06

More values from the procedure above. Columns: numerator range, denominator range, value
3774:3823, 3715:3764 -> 1.22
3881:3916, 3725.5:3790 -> 1.17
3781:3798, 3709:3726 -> 1.18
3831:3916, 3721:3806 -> 1.08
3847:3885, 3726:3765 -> 1.21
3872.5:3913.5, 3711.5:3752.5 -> 1.24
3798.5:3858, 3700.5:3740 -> 1.08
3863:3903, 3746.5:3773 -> 1.18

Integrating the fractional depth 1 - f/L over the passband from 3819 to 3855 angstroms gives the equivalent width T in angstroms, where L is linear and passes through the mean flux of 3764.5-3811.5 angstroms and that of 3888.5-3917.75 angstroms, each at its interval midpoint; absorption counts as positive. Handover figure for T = 7.1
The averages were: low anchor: 12.3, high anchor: 12.5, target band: 9.94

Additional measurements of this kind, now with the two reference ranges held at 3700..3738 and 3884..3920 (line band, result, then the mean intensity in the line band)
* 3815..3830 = 2.05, 10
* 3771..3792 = -3.42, 13.1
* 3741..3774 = 1.77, 10.5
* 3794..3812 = -1.38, 12.3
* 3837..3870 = 1.25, 11.4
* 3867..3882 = 0.91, 11.3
